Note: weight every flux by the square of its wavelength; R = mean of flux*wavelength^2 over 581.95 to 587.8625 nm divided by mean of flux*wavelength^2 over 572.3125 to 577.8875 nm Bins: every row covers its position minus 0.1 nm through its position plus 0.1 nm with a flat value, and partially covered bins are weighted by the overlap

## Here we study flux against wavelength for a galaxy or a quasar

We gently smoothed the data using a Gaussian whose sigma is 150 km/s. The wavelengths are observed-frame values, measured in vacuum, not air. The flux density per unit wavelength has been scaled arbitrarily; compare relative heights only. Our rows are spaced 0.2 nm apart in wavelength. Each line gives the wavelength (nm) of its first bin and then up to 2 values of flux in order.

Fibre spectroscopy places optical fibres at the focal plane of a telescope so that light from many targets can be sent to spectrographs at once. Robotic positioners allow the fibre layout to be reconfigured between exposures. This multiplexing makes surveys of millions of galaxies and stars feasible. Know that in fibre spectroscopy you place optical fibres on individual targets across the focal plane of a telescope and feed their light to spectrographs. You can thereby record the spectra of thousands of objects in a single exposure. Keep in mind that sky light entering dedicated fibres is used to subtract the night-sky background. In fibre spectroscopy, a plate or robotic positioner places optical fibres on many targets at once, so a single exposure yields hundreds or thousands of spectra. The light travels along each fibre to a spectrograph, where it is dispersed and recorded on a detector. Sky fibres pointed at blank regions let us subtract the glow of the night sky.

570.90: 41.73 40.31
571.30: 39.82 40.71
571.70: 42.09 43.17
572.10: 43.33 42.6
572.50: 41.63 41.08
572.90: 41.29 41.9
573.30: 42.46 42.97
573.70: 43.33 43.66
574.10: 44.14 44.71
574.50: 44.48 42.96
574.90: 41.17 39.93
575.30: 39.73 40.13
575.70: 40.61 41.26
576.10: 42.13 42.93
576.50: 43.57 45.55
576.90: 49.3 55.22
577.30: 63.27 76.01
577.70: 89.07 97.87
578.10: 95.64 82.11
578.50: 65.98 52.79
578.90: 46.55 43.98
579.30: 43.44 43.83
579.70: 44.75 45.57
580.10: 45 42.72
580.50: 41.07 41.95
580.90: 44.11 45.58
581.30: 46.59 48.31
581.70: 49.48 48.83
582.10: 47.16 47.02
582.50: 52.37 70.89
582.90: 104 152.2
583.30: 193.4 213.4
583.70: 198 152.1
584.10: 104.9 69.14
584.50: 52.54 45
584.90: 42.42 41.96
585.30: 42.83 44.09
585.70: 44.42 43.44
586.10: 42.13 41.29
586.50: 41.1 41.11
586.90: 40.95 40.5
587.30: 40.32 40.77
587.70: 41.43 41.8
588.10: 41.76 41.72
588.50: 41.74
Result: 1.58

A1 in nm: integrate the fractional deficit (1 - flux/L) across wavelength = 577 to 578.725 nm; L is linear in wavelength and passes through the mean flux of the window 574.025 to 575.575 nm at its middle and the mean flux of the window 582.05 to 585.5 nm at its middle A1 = -0.46 nm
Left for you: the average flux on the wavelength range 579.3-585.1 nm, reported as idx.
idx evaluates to 75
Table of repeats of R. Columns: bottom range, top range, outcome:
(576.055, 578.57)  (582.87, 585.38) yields 1.70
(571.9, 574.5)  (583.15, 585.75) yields 2.37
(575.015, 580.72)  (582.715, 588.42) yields 1.39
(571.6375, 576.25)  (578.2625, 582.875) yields 1.21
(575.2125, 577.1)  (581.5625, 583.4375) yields 2.04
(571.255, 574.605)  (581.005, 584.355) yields 2.36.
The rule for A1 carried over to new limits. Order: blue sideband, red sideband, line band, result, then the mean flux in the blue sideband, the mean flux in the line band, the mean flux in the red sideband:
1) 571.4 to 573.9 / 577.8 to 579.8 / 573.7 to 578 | 0.183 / 42.3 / 50.7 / 61.7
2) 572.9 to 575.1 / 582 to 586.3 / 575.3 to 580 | 0.170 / 42.9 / 55.8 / 84.8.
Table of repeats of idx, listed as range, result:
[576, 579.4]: 60.9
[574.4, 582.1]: 51.4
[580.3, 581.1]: 42.8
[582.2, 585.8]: 92.8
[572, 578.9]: 51.2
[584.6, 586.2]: 43.3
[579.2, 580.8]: 43.5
